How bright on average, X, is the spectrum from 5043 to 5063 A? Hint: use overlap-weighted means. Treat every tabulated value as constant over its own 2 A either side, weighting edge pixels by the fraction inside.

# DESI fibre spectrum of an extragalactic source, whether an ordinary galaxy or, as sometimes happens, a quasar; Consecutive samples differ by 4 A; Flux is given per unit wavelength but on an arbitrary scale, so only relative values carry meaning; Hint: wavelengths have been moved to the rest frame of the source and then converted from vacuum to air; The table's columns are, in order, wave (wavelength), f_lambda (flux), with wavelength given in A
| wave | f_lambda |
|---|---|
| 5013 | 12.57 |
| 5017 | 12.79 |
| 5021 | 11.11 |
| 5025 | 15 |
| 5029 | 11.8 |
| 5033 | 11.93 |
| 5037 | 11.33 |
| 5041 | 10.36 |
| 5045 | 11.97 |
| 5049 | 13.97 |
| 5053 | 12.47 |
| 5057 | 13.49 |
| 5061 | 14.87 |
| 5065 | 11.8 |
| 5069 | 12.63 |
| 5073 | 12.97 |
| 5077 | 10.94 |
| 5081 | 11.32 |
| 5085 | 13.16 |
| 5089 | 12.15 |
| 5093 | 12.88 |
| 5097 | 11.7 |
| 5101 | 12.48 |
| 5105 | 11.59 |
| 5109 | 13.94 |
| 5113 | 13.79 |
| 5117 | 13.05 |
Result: 13.4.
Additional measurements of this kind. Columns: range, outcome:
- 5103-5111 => 12.8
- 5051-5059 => 13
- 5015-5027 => 13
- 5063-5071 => 12.2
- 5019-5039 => 12.2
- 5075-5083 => 11.1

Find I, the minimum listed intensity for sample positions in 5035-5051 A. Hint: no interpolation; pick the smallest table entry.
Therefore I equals 10.36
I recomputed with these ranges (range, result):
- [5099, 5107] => 11.59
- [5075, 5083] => 10.94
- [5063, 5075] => 11.8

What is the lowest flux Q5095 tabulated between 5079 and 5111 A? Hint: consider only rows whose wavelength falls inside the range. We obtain 11.32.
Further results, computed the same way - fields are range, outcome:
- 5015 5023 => 11.11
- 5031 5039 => 11.33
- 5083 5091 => 12.15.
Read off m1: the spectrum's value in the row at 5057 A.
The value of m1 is 13.49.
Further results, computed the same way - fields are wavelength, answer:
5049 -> 13.97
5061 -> 14.87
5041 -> 10.36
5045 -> 11.97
